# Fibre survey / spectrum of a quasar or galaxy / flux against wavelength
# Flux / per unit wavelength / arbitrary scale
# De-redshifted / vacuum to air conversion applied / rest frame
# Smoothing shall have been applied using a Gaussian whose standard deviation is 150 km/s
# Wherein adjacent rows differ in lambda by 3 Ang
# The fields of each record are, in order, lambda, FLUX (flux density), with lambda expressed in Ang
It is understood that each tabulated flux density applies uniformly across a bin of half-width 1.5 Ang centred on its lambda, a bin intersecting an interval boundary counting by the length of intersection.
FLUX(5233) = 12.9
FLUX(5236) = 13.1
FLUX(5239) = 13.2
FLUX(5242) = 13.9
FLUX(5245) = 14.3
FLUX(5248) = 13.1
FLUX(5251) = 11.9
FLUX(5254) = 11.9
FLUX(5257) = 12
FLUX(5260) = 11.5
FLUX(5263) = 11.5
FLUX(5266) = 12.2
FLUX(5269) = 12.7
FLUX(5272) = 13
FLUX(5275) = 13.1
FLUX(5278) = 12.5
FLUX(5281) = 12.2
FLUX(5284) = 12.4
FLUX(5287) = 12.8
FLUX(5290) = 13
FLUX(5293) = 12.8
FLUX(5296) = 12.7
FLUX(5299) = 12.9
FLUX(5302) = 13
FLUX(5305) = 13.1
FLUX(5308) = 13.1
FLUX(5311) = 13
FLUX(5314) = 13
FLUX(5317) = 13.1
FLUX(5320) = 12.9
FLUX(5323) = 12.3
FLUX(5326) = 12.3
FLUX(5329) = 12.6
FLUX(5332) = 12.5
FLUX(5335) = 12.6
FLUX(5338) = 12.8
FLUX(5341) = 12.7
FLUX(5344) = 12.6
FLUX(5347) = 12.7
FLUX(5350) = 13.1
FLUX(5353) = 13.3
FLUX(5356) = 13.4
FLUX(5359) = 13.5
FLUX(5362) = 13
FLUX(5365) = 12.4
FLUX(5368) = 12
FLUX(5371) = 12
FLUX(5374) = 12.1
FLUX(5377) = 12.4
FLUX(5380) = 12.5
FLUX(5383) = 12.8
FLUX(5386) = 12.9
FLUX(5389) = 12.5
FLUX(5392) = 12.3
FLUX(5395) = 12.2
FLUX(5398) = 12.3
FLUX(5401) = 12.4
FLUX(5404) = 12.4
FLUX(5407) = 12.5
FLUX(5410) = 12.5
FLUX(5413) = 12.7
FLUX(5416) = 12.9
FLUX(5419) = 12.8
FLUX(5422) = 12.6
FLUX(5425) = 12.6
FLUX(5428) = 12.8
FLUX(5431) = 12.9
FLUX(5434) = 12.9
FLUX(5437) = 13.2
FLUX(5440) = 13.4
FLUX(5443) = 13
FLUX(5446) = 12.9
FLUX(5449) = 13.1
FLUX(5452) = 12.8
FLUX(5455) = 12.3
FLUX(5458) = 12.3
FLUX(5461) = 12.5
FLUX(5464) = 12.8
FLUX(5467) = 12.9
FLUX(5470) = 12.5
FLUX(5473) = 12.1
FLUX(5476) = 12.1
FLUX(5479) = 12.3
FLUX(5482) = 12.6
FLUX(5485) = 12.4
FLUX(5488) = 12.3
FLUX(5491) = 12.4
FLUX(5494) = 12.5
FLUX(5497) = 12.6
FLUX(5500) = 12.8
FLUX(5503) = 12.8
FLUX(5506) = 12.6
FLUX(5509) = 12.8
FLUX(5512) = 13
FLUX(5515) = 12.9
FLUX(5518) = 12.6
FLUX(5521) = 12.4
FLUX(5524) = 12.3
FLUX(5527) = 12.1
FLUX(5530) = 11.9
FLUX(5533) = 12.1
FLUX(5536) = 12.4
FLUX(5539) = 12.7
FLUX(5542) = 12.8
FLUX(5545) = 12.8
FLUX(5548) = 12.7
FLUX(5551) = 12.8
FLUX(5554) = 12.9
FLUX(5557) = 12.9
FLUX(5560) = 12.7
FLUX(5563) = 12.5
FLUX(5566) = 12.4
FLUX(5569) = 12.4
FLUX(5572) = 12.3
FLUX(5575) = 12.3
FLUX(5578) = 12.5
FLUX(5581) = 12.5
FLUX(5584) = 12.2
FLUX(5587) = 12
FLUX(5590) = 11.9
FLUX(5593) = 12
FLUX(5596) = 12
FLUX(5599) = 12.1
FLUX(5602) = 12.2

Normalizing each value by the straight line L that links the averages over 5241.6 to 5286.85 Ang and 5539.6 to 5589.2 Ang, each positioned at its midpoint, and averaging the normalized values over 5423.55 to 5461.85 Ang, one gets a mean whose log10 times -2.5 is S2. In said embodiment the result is -0.03 mag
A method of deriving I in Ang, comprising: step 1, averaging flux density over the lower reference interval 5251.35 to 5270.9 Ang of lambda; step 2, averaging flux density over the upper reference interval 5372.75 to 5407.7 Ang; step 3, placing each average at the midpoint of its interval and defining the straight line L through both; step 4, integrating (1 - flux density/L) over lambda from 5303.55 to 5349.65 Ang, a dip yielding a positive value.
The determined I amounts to -2.1 Ang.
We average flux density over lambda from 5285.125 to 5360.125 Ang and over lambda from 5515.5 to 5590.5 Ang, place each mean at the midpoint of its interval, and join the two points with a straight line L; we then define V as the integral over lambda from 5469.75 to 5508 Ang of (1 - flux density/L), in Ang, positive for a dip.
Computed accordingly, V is 0.3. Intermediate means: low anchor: 12.9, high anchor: 12.5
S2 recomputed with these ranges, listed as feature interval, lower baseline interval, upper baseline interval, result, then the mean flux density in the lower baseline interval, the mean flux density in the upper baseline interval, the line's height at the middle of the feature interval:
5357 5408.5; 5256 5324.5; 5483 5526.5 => 0.01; 12.6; 12.6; 12.6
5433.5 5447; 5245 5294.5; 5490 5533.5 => -0.05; 12.5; 12.5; 12.5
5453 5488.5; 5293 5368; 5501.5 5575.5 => 0.02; 12.8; 12.6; 12.7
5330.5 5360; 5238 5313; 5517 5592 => -0.02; 12.7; 12.4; 12.6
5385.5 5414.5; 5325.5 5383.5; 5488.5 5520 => 0.02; 12.7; 12.7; 12.7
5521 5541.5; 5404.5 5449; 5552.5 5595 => 0.02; 12.8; 12.4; 12.5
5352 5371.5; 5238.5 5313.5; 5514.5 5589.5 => -0.02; 12.7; 12.5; 12.6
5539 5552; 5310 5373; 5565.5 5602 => -0.04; 12.7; 12.2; 12.3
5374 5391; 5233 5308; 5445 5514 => 0.01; 12.7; 12.6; 12.6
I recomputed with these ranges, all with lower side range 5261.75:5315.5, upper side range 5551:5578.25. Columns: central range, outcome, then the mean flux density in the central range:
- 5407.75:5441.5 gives -0.5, 12.8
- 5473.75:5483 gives 0.2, 12.3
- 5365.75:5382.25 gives 0.6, 12.2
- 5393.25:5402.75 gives 0.3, 12.3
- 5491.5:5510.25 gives -0.1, 12.7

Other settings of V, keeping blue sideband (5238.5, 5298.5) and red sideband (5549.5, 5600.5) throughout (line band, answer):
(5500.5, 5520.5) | -0.5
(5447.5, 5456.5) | -0.2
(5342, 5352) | -0.2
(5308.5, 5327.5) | -0.3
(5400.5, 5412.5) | 0.0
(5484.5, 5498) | 0.0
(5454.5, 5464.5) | 0.0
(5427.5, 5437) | -0.3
